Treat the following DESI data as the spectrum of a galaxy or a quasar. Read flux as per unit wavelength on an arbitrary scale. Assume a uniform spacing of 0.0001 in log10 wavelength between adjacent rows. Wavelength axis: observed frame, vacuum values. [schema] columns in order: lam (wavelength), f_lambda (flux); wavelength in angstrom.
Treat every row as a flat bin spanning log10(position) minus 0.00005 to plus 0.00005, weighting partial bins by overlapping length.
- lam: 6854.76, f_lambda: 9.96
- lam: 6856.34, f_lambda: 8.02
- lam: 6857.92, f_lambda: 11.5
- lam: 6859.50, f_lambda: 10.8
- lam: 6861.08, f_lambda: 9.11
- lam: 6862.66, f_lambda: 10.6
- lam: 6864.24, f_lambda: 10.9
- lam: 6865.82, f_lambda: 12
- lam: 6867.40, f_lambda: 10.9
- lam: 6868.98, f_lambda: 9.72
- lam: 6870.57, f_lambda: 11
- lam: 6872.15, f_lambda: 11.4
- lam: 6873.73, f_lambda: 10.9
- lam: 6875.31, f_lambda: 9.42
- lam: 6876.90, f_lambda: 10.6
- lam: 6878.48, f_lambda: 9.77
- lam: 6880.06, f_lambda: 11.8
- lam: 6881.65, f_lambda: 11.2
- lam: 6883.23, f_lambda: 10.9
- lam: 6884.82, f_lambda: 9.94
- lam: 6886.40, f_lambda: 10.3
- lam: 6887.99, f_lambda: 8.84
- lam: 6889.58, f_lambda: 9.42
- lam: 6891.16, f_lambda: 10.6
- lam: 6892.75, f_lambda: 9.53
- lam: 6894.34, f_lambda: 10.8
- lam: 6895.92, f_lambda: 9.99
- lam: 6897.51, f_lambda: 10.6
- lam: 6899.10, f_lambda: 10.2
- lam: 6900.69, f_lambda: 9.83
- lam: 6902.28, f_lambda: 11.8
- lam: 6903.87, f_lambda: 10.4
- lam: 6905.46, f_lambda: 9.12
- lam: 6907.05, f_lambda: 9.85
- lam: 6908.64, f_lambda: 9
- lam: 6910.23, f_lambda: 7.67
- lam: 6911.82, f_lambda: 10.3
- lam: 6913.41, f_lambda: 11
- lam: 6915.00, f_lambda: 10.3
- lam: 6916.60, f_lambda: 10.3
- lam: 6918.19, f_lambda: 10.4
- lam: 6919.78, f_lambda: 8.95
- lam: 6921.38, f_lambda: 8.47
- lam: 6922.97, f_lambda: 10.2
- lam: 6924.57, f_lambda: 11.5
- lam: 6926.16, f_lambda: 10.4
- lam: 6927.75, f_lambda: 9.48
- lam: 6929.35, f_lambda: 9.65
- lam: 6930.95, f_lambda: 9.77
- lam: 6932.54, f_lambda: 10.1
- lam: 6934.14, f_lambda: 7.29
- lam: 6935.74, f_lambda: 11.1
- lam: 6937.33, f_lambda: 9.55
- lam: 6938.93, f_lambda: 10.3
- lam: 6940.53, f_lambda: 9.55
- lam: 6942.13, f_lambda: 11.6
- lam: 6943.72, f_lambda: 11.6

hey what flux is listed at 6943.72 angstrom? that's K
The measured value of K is 11.6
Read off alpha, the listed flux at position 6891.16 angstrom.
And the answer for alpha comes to 10.6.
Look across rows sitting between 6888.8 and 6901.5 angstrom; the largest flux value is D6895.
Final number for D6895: 10.8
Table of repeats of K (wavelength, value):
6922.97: 10.2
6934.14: 7.29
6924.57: 11.5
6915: 10.3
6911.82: 10.3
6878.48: 9.77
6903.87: 10.4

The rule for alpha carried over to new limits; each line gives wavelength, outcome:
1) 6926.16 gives 10.4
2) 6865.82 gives 12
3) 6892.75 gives 9.53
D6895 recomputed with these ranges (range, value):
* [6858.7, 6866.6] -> 12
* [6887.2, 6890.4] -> 9.42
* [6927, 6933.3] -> 10.1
